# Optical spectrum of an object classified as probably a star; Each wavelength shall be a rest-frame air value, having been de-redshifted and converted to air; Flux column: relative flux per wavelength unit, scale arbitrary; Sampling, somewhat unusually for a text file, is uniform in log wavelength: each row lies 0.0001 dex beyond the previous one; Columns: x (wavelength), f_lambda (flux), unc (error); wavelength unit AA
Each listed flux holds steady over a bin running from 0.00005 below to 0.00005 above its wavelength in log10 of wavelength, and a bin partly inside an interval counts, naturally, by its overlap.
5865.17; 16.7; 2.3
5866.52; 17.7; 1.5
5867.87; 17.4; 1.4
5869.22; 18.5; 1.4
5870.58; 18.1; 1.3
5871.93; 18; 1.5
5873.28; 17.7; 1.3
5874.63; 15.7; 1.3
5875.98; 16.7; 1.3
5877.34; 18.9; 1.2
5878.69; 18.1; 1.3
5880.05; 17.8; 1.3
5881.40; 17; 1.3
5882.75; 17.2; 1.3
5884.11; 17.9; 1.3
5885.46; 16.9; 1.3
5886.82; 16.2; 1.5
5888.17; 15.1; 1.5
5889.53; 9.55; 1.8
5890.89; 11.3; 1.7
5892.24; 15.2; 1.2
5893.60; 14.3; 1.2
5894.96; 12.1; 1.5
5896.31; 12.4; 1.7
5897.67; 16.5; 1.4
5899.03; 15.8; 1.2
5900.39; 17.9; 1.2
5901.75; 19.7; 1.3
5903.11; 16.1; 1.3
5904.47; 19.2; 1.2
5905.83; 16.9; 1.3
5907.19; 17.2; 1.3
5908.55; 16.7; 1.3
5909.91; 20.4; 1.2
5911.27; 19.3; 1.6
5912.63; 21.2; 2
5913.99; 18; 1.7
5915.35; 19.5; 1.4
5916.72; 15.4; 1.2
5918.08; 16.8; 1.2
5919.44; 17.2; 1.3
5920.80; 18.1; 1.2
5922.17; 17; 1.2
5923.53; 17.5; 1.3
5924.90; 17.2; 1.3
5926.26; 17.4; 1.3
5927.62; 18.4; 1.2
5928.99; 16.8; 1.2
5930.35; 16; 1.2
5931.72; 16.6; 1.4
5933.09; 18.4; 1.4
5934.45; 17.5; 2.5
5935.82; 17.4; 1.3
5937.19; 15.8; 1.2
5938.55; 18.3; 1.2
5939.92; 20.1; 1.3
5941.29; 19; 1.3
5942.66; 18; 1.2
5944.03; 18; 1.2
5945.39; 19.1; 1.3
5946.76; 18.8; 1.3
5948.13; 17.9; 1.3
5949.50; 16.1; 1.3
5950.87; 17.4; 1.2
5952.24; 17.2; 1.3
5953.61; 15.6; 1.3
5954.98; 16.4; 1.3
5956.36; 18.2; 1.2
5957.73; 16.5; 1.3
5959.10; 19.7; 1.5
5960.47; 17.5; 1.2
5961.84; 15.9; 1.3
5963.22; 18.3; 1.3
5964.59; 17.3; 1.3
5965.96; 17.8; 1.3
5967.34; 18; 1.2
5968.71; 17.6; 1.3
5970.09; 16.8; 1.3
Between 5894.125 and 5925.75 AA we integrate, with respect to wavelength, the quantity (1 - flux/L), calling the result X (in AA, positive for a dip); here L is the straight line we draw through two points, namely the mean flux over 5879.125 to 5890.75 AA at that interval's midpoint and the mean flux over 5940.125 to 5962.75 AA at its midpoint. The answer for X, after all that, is -1.6 AA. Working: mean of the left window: 15.8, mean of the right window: 17.6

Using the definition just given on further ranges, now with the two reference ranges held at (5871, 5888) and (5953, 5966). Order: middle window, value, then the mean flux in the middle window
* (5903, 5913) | -0.6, 18.4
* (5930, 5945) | -0.4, 17.8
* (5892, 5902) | 1.1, 15.3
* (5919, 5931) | 0.0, 17.3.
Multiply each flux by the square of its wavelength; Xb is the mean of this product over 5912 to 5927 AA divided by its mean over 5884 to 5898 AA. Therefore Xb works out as 1.27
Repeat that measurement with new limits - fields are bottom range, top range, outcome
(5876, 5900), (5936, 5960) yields 1.17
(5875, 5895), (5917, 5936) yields 1.11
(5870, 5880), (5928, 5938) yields 0.98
